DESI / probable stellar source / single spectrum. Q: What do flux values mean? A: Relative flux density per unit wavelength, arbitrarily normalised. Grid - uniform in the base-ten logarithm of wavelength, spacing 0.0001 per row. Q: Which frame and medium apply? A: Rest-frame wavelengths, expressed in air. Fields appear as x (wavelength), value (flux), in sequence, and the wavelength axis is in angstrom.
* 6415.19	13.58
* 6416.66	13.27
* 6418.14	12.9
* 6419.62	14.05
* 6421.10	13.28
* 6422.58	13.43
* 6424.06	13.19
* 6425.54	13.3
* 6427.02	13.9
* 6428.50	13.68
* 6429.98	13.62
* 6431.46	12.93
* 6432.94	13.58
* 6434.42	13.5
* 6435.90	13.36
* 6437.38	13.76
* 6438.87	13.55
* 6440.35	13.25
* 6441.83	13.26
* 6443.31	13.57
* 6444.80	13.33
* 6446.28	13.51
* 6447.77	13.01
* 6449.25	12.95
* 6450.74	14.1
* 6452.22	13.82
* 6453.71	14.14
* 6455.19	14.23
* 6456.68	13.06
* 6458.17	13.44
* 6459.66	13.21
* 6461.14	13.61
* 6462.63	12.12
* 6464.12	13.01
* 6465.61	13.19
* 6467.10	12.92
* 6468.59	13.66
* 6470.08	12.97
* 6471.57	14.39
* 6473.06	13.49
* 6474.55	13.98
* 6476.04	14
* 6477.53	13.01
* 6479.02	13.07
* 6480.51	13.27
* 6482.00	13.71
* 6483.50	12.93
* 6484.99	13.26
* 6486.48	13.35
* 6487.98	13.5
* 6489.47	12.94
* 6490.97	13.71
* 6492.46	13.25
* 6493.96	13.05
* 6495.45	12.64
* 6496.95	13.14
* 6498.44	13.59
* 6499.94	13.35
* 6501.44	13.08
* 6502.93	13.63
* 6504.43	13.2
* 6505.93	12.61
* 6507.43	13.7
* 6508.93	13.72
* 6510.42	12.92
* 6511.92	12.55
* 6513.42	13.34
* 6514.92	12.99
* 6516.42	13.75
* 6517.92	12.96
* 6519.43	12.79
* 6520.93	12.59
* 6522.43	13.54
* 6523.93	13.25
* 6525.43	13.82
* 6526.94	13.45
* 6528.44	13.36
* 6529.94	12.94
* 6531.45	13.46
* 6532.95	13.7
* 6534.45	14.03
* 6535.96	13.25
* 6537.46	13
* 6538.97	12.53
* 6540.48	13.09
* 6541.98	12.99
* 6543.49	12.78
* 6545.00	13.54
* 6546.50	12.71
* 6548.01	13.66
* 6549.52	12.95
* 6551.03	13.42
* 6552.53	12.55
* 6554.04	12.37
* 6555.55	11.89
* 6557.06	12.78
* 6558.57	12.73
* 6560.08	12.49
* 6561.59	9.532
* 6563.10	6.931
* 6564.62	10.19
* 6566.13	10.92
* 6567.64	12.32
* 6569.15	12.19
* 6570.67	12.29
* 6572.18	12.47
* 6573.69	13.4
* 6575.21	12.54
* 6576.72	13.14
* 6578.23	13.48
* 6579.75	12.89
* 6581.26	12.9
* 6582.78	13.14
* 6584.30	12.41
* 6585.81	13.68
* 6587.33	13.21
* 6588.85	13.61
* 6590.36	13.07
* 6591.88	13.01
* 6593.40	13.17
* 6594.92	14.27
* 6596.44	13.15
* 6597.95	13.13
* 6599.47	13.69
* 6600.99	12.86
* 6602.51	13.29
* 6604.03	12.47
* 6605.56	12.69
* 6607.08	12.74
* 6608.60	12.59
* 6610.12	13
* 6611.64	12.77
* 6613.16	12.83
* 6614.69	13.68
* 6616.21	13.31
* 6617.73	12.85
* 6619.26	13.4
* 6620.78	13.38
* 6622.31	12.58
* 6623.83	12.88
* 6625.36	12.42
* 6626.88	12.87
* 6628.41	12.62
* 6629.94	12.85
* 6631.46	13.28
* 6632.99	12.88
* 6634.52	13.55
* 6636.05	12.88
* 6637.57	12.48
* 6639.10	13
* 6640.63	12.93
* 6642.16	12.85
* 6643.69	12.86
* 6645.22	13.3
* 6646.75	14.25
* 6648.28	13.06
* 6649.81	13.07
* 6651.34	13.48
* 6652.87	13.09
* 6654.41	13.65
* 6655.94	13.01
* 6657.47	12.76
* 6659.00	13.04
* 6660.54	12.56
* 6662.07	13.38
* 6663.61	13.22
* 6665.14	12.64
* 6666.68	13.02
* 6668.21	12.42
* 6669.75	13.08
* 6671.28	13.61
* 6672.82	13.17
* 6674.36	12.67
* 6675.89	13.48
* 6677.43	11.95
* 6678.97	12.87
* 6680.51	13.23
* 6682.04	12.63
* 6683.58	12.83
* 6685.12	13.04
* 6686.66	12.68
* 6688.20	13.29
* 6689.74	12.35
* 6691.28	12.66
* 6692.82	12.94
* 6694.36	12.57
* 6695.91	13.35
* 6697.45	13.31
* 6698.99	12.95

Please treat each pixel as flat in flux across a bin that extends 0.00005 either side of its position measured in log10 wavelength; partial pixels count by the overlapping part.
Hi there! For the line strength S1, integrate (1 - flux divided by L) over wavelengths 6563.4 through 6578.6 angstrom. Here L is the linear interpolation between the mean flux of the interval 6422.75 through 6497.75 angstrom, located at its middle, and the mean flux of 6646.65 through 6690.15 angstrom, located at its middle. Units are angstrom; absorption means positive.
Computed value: 1.25 angstrom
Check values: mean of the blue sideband 13.4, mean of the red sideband 13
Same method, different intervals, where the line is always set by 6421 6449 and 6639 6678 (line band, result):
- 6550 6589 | 2.75 angstrom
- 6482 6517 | 0.22 angstrom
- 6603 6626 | 0.39 angstrom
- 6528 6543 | 0.04 angstrom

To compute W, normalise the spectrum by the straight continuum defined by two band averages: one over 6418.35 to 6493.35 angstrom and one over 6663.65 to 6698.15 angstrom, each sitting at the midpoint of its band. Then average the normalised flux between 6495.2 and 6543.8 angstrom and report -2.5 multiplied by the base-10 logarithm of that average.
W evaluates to 0.01 mag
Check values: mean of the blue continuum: 13.4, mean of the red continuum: 12.9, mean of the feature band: 13.2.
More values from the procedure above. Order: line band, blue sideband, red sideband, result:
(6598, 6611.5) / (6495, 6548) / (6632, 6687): 0.01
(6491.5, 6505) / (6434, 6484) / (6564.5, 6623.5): 0.00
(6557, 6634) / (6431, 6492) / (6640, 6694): 0.04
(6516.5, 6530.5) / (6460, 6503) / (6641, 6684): 0.00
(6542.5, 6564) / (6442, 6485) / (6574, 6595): 0.09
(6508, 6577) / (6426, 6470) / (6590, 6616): 0.04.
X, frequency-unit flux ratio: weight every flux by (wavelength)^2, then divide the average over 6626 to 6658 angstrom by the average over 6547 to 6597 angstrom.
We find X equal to 1.07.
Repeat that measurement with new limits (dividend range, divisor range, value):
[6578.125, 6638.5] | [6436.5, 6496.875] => 1.02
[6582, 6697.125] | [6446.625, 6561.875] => 1.03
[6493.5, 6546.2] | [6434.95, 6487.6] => 1.00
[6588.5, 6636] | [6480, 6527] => 1.02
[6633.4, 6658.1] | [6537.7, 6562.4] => 1.07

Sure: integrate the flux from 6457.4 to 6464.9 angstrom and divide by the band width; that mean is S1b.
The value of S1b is 13.1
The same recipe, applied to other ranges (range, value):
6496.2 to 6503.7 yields 13.4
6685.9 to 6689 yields 13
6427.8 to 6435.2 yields 13.5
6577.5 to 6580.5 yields 13.2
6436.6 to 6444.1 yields 13.5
